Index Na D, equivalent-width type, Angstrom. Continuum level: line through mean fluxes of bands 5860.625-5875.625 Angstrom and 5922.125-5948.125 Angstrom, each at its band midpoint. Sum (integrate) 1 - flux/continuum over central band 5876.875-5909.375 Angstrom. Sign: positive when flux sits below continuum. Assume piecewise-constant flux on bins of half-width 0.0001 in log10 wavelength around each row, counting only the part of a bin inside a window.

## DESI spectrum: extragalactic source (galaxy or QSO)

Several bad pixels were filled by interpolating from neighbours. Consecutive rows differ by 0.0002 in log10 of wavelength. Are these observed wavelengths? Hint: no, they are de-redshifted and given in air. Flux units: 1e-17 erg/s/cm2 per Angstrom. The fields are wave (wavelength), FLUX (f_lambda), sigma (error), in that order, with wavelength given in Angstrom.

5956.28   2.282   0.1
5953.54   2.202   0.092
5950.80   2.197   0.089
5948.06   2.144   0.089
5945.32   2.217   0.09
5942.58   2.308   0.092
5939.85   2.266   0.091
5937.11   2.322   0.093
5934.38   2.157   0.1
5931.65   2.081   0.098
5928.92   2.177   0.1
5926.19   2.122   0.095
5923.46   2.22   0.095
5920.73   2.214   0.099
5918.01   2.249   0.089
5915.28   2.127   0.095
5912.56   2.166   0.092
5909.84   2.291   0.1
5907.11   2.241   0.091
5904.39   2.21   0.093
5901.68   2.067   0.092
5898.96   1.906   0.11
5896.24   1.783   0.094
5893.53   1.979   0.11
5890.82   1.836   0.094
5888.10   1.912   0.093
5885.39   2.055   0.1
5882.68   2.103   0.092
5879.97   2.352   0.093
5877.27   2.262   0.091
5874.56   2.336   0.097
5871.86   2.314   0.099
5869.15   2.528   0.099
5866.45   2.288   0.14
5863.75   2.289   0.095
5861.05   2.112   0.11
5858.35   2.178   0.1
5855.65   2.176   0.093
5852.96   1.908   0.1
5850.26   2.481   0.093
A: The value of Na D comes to 3.1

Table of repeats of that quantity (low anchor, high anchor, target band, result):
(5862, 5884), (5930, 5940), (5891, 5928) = 2.1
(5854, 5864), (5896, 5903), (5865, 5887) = -2.1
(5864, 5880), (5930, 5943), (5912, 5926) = 0.4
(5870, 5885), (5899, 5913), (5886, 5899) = 1.9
